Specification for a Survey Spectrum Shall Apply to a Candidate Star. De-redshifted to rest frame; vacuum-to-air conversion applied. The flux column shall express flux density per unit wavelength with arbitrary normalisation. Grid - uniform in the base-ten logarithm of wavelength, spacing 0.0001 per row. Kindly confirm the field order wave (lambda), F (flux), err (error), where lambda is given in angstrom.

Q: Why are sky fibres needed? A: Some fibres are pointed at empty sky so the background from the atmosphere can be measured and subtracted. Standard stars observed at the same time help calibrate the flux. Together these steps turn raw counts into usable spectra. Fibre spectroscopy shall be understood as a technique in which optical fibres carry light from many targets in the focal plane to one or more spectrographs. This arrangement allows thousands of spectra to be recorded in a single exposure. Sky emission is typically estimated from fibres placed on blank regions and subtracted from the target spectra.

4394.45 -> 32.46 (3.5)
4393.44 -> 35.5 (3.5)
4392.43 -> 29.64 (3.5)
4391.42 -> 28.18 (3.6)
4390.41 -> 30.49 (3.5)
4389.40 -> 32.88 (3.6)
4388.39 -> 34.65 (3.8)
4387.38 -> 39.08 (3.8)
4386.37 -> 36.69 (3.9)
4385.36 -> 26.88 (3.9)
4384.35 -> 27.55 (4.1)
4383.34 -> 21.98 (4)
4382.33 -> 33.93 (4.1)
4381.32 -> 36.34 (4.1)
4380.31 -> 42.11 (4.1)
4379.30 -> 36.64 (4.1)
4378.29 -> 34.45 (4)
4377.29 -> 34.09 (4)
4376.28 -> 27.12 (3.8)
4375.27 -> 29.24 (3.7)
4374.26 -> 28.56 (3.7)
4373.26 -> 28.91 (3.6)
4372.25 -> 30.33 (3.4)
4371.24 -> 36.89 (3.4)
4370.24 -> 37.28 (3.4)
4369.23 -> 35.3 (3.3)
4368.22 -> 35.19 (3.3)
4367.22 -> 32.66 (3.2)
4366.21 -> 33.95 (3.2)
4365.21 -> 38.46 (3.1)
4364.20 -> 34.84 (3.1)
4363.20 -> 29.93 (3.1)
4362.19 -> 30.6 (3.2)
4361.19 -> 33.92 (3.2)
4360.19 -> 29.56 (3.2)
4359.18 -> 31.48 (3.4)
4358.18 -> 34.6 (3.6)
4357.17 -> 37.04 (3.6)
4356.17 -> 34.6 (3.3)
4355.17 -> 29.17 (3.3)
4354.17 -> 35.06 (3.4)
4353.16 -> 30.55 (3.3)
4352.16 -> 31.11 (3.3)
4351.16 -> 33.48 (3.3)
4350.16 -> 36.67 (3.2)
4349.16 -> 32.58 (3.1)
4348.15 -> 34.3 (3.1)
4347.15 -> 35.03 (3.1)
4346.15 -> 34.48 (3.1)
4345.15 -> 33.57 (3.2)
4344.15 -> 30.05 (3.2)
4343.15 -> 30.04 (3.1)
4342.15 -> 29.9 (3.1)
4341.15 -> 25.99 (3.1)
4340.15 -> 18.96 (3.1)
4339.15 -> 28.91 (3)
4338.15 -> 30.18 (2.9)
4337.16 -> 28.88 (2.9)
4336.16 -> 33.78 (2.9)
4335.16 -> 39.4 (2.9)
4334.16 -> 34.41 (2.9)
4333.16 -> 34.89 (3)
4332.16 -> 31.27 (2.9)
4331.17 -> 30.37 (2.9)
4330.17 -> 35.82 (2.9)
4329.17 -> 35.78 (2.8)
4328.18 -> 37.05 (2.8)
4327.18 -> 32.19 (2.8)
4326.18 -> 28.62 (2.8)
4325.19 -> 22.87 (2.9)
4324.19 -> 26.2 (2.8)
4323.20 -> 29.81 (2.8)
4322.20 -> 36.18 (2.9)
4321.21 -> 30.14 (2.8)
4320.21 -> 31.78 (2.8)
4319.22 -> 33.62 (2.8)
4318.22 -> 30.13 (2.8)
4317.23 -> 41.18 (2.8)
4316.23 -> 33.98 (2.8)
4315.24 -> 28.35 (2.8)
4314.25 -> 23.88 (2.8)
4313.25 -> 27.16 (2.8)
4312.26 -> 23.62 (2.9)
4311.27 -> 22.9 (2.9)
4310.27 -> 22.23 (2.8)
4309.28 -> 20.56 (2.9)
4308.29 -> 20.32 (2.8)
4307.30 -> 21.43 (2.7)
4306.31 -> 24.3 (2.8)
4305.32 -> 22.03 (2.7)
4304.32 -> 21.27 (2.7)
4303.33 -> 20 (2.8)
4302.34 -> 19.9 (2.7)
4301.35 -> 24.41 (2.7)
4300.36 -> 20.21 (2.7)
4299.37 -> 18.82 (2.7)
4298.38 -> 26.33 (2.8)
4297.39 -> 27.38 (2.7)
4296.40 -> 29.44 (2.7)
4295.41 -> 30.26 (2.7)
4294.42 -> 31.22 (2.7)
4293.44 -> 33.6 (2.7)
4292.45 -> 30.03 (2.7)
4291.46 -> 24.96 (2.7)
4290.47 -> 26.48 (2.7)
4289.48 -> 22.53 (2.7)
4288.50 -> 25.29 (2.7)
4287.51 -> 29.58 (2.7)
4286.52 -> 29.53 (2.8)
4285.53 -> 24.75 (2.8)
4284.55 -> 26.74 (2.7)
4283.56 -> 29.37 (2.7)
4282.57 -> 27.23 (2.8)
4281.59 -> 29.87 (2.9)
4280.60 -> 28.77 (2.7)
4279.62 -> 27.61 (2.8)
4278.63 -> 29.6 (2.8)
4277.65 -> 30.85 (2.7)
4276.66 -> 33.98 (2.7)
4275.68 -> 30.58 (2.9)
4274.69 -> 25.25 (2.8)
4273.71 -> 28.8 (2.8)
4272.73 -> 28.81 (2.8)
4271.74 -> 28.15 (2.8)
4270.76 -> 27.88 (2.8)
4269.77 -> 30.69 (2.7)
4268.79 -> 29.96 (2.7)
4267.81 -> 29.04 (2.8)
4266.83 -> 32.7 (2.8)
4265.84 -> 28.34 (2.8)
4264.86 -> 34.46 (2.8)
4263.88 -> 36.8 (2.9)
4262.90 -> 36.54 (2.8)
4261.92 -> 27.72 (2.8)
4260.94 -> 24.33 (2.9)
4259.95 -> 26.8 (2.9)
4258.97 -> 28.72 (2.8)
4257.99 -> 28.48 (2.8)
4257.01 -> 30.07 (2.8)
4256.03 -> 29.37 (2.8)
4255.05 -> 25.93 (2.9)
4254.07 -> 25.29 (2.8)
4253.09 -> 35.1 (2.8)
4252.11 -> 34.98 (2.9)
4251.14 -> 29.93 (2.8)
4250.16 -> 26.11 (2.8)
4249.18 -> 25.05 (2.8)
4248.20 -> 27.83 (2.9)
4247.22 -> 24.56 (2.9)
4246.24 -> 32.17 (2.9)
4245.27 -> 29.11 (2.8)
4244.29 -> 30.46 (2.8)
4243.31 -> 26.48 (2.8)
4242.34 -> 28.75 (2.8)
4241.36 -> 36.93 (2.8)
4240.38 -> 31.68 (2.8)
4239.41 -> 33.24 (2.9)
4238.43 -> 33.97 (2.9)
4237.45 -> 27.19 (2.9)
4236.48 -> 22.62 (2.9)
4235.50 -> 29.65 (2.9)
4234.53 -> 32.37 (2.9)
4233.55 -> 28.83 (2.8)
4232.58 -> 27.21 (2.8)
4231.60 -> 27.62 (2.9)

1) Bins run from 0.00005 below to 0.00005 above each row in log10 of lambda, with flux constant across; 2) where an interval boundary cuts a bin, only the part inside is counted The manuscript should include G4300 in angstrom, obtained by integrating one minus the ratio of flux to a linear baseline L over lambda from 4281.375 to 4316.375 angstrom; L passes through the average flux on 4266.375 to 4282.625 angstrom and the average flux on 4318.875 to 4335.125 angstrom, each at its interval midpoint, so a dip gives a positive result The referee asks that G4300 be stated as 6.0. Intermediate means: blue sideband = 29.5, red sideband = 32.1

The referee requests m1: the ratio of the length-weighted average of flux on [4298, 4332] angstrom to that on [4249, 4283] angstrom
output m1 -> 0.92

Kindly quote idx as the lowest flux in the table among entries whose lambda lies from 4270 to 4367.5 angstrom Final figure 18.82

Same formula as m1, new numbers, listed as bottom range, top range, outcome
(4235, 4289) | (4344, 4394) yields 1.12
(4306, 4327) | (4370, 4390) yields 1.18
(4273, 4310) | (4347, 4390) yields 1.26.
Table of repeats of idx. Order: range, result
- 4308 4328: 20.32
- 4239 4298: 22.53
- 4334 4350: 18.96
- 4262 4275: 25.25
